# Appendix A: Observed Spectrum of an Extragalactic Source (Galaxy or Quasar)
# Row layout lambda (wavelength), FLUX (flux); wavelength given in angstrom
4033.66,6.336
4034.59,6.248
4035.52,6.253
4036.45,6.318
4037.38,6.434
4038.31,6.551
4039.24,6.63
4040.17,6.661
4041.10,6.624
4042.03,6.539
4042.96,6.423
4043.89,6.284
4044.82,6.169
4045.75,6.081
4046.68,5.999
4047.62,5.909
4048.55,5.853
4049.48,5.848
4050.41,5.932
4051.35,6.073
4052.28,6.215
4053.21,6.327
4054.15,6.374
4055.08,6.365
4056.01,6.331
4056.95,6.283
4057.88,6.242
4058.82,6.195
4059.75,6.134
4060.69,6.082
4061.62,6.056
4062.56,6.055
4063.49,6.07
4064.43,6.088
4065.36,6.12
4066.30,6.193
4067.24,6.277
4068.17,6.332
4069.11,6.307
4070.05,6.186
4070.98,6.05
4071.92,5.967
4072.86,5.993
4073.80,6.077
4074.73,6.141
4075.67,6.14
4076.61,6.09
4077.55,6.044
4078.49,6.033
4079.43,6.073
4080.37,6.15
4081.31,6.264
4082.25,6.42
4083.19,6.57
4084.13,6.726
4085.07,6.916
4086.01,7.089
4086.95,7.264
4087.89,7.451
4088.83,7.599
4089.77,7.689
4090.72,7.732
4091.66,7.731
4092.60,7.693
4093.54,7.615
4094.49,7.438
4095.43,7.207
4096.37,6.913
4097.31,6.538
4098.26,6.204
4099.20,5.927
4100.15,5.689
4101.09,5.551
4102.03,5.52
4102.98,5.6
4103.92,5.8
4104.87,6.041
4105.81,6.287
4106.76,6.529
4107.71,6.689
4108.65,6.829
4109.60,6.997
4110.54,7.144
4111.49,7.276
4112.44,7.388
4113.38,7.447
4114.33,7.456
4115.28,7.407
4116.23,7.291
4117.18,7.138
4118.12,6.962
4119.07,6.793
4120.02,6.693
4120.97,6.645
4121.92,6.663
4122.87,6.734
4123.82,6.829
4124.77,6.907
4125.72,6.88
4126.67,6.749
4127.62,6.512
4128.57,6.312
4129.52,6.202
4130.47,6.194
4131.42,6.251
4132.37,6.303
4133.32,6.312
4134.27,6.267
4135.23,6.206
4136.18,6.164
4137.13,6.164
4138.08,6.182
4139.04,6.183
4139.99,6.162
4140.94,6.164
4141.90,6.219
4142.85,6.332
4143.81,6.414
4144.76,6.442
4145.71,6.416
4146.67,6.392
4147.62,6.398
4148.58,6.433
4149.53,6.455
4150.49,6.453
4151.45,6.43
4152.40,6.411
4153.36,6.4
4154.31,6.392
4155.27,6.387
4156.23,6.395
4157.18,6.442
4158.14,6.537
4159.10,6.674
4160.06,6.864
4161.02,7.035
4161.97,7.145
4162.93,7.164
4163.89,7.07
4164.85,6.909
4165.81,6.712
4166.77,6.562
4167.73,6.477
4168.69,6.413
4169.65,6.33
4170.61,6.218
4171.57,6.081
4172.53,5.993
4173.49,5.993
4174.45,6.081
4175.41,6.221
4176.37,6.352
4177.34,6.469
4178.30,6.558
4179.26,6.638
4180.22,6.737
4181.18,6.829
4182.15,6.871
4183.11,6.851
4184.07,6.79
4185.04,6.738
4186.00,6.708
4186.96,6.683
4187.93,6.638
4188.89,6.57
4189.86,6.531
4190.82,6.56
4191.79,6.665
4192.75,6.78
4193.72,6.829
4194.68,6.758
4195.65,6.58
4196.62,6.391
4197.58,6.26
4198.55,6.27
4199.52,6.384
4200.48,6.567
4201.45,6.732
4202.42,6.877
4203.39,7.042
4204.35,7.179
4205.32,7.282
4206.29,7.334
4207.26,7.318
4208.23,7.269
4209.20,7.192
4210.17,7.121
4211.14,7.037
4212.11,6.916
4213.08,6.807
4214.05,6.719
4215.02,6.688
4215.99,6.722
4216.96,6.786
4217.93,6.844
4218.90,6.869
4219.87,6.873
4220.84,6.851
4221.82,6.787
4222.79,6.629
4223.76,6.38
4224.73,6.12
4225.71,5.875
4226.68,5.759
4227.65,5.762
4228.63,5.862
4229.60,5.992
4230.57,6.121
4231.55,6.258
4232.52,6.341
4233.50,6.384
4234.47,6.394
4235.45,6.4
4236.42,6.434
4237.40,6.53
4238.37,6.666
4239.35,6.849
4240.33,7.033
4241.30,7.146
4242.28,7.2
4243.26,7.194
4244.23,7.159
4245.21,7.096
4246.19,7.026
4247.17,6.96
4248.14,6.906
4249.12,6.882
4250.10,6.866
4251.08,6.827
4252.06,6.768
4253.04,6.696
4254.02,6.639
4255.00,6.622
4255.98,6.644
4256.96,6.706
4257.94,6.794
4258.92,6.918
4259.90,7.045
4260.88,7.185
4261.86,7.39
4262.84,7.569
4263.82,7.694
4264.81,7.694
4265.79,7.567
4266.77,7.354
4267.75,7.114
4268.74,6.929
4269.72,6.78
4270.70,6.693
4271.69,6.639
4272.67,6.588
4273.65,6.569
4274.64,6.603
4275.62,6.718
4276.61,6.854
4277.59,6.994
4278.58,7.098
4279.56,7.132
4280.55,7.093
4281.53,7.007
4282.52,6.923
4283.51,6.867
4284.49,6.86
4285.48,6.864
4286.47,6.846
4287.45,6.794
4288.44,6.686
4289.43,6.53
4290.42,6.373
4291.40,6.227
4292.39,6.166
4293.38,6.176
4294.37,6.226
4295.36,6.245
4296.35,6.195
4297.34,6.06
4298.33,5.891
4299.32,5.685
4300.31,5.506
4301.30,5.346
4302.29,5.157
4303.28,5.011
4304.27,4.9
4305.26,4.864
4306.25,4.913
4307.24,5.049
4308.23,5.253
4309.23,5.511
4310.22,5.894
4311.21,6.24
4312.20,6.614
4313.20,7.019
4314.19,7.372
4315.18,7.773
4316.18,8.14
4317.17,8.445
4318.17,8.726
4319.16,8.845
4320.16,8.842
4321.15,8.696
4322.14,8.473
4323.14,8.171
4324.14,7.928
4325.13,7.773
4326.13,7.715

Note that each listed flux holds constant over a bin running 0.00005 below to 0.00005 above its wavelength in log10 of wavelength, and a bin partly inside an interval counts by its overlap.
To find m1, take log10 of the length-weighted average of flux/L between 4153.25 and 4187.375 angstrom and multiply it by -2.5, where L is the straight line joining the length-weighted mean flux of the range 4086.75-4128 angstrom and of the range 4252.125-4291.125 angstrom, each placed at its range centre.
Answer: 0.05 mag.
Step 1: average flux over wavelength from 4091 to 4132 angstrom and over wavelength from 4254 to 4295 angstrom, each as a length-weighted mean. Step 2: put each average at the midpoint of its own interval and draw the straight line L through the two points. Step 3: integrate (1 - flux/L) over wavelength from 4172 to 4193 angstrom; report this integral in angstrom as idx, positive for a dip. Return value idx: 0.70 angstrom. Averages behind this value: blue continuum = 6.72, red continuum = 6.86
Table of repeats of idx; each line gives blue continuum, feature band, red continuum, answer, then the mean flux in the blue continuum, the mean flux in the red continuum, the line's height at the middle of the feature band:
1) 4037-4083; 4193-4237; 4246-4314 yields -1.3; 6.2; 6.53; 6.43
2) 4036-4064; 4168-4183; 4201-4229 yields 0.5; 6.23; 6.75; 6.62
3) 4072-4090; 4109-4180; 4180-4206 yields 0.7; 6.54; 6.71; 6.64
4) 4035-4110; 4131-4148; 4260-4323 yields 0.6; 6.4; 6.73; 6.5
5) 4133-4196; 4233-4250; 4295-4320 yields -1.2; 6.5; 6.3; 6.4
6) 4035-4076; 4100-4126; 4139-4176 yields -1.4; 6.21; 6.46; 6.35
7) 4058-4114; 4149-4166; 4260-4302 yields -0.2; 6.52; 6.7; 6.59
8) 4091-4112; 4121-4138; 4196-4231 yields 0.4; 6.61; 6.66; 6.62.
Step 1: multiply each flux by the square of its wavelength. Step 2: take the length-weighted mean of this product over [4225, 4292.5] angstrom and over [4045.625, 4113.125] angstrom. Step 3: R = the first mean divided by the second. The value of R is 1.1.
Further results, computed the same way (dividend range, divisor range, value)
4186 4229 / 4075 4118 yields 1.05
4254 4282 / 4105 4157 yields 1.13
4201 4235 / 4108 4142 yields 1.04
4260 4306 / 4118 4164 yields 1.08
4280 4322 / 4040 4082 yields 1.19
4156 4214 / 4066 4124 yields 1.05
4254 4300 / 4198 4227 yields 1.03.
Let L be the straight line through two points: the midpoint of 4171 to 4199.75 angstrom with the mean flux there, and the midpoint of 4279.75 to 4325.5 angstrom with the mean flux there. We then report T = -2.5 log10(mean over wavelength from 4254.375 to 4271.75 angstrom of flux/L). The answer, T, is -0.07 mag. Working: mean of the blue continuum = 6.53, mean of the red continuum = 6.66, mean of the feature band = 7.08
